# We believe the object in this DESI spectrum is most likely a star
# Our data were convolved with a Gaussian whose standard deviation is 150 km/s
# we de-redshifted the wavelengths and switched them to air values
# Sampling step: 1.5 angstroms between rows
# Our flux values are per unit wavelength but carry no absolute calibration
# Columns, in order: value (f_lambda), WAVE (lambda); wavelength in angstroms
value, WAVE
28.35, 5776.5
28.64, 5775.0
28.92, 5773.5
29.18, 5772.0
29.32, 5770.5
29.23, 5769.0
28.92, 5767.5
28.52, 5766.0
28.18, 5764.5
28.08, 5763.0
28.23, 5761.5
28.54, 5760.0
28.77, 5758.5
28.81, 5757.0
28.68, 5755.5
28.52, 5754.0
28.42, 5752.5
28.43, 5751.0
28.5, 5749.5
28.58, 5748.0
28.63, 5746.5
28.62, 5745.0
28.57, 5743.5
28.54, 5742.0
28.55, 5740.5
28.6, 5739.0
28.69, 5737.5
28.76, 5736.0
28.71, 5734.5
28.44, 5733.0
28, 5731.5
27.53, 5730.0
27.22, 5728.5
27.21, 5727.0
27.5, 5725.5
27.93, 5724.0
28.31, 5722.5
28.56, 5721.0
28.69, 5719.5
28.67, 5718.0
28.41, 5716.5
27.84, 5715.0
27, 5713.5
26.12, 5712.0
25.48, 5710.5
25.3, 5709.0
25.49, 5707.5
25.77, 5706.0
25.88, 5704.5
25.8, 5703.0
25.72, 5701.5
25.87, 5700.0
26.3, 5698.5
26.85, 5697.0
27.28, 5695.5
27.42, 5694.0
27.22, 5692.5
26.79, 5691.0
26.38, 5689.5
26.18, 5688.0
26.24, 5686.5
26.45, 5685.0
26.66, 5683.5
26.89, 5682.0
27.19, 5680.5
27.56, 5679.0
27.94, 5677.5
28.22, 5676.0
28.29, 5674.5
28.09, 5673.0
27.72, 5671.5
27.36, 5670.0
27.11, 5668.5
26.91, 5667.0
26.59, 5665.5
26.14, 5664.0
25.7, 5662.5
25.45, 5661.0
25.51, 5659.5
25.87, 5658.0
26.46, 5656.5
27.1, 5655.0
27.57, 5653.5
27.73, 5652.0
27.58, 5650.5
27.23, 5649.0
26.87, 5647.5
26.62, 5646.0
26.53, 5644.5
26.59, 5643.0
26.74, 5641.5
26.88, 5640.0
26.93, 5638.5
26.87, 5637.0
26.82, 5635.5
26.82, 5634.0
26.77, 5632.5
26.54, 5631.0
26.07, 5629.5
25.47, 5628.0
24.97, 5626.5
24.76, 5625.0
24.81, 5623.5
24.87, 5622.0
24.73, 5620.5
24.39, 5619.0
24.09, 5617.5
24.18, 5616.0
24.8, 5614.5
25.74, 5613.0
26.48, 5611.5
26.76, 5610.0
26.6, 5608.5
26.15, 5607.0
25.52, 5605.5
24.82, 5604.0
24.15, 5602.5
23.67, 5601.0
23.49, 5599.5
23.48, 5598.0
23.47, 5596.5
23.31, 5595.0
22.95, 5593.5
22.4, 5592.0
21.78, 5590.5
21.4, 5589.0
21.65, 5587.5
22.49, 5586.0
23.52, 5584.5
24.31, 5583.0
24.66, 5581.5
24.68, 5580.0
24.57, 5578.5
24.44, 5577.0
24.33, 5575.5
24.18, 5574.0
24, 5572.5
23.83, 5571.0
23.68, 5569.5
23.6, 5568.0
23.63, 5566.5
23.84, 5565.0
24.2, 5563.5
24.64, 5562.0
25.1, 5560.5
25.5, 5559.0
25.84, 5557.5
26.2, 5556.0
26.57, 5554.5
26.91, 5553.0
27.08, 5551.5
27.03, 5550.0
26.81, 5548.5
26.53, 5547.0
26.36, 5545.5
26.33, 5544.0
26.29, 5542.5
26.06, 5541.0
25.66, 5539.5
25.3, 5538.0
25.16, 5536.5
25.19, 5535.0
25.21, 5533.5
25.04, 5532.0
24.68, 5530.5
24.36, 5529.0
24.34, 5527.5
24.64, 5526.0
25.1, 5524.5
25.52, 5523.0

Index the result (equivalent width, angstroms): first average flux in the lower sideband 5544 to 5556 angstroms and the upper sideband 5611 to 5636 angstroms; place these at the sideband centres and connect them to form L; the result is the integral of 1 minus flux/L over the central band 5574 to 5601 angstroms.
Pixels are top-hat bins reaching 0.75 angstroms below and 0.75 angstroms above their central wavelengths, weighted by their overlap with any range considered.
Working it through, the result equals 2.8 angstroms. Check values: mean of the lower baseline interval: 26.7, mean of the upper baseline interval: 25.4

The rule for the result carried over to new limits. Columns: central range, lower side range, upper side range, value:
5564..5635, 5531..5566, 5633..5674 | 5.0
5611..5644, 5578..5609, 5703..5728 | -1.4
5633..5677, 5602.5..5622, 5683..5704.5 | -1.7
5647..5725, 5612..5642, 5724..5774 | 0.2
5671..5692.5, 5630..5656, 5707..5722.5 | -0.1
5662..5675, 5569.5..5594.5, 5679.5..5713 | -0.7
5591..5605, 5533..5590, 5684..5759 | 1.1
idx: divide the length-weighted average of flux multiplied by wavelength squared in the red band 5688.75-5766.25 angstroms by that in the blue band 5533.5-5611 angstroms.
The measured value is 1.18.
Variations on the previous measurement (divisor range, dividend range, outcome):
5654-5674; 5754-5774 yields 1.12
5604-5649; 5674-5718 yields 1.06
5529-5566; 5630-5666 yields 1.08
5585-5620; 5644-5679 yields 1.14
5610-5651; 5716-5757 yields 1.13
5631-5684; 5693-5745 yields 1.04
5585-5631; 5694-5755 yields 1.18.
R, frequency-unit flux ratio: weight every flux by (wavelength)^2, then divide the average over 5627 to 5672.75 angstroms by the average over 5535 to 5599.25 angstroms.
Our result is 1.12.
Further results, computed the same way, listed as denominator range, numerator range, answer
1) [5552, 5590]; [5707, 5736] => 1.20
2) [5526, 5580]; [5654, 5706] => 1.11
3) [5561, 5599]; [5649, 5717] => 1.18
